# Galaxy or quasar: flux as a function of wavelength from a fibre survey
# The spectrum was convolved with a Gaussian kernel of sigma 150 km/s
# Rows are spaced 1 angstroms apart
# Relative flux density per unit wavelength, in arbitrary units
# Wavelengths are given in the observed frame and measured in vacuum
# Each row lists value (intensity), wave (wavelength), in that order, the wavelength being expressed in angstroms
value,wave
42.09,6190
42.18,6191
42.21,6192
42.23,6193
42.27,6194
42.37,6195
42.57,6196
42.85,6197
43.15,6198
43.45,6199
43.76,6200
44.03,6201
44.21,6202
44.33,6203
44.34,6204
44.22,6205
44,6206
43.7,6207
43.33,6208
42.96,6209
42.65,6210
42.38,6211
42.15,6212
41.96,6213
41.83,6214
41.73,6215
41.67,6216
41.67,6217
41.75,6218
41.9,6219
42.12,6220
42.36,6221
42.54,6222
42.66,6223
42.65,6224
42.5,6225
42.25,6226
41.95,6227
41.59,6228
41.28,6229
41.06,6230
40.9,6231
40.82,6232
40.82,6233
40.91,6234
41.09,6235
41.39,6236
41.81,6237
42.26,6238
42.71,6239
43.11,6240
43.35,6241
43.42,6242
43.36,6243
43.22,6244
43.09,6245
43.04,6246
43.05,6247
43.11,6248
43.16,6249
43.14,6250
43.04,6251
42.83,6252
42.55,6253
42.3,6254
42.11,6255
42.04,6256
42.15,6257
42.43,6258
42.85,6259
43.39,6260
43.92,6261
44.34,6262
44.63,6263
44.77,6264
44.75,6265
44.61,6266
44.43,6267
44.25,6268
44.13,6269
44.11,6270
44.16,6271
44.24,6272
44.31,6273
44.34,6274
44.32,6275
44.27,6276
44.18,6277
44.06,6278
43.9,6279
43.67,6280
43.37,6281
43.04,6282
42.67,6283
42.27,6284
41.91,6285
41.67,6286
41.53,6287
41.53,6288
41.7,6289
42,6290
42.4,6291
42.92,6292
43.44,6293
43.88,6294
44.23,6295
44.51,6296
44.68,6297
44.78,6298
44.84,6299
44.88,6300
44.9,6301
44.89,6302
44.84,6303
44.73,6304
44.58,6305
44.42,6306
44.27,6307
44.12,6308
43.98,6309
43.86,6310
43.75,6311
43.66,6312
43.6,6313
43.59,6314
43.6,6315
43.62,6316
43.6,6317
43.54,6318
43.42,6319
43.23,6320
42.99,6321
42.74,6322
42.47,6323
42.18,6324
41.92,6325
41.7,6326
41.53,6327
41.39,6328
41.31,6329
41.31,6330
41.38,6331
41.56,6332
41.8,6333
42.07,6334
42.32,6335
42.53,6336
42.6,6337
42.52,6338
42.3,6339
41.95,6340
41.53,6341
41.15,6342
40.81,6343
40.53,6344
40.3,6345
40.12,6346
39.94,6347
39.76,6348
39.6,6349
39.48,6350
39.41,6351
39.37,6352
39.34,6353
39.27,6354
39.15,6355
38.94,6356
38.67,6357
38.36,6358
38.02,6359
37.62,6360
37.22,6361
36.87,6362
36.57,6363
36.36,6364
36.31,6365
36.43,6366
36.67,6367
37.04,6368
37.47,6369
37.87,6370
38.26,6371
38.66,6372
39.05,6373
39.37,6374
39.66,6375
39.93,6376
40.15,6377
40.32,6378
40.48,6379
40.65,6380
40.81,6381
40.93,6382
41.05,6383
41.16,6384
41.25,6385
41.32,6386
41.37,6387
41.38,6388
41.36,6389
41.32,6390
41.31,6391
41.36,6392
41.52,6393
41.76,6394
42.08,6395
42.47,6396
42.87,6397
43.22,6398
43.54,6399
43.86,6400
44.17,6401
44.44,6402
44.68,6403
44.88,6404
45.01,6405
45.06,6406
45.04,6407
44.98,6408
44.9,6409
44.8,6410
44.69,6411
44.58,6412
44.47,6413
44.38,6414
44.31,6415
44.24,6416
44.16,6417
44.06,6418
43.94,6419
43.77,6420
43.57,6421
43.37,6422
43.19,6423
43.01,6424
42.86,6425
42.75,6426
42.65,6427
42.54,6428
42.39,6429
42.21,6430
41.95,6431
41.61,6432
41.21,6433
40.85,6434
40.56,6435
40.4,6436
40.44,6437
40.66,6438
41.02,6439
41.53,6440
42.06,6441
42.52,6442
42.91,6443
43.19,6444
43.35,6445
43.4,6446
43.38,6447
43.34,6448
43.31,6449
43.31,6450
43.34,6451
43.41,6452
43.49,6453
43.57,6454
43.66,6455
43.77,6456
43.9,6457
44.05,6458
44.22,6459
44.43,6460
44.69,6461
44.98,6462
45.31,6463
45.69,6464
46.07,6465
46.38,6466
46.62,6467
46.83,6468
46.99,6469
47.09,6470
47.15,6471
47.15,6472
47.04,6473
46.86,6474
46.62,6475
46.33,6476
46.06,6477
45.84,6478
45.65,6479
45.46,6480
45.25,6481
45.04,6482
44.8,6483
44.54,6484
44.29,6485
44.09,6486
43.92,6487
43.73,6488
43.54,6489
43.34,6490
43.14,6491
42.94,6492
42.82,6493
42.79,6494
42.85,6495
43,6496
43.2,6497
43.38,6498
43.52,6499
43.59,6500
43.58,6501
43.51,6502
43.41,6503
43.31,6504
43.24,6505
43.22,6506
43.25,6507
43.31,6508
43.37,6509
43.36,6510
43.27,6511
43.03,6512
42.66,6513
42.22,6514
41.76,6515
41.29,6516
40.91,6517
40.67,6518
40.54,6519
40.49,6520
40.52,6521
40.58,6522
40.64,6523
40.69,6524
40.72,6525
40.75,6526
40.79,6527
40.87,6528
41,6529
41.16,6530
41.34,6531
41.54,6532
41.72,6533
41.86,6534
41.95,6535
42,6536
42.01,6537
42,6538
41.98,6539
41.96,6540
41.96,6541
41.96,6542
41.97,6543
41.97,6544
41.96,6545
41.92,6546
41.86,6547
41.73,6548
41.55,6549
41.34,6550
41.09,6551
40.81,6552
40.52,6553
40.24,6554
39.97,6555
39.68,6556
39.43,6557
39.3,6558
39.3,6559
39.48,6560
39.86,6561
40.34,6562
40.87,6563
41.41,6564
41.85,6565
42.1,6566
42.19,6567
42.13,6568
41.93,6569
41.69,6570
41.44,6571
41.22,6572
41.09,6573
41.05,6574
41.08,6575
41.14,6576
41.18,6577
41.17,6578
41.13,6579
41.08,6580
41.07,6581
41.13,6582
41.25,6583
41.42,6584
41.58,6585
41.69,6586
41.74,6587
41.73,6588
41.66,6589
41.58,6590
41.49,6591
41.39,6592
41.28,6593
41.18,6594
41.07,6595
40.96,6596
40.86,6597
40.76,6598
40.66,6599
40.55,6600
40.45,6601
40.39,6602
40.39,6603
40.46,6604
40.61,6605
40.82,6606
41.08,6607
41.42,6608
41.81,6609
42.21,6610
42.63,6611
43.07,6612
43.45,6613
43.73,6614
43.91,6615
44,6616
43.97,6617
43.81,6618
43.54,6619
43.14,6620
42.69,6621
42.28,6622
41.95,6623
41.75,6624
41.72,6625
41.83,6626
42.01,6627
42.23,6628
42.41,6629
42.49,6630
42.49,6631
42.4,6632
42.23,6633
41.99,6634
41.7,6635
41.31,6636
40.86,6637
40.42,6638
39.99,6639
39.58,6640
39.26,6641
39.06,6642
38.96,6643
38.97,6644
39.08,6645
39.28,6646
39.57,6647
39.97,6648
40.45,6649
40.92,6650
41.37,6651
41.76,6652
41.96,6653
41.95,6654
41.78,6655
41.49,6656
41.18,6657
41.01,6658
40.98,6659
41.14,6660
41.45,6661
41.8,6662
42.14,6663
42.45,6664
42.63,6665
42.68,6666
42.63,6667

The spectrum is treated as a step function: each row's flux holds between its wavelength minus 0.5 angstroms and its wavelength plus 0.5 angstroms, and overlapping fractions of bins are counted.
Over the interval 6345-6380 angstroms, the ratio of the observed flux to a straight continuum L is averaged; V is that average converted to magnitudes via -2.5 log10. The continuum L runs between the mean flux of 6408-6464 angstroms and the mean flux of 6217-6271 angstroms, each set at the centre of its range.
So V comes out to 0.12 mag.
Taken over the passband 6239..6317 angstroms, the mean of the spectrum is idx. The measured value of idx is 43.6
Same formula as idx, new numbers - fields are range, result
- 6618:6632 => 42.4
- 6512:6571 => 41.2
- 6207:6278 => 42.8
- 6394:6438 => 43.3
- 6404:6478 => 44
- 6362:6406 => 40.7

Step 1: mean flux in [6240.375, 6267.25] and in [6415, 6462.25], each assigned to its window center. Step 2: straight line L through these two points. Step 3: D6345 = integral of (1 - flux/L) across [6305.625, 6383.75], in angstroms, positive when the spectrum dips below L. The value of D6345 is 4.3 angstroms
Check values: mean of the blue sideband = 43.3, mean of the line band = 40.7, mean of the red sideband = 42.9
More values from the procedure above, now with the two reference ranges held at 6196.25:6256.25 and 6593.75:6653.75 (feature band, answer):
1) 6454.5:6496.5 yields -3.1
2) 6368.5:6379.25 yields 0.8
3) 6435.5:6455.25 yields -0.3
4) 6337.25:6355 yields 0.8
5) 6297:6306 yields -0.5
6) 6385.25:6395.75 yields 0.1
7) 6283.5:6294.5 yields 0.0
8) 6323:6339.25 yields 0.1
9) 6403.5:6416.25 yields -0.8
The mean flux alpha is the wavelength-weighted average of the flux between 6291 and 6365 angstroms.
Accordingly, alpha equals 41.8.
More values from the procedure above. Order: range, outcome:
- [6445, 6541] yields 43.5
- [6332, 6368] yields 39.6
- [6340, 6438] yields 41.2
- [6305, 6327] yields 43.3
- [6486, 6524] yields 42.6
